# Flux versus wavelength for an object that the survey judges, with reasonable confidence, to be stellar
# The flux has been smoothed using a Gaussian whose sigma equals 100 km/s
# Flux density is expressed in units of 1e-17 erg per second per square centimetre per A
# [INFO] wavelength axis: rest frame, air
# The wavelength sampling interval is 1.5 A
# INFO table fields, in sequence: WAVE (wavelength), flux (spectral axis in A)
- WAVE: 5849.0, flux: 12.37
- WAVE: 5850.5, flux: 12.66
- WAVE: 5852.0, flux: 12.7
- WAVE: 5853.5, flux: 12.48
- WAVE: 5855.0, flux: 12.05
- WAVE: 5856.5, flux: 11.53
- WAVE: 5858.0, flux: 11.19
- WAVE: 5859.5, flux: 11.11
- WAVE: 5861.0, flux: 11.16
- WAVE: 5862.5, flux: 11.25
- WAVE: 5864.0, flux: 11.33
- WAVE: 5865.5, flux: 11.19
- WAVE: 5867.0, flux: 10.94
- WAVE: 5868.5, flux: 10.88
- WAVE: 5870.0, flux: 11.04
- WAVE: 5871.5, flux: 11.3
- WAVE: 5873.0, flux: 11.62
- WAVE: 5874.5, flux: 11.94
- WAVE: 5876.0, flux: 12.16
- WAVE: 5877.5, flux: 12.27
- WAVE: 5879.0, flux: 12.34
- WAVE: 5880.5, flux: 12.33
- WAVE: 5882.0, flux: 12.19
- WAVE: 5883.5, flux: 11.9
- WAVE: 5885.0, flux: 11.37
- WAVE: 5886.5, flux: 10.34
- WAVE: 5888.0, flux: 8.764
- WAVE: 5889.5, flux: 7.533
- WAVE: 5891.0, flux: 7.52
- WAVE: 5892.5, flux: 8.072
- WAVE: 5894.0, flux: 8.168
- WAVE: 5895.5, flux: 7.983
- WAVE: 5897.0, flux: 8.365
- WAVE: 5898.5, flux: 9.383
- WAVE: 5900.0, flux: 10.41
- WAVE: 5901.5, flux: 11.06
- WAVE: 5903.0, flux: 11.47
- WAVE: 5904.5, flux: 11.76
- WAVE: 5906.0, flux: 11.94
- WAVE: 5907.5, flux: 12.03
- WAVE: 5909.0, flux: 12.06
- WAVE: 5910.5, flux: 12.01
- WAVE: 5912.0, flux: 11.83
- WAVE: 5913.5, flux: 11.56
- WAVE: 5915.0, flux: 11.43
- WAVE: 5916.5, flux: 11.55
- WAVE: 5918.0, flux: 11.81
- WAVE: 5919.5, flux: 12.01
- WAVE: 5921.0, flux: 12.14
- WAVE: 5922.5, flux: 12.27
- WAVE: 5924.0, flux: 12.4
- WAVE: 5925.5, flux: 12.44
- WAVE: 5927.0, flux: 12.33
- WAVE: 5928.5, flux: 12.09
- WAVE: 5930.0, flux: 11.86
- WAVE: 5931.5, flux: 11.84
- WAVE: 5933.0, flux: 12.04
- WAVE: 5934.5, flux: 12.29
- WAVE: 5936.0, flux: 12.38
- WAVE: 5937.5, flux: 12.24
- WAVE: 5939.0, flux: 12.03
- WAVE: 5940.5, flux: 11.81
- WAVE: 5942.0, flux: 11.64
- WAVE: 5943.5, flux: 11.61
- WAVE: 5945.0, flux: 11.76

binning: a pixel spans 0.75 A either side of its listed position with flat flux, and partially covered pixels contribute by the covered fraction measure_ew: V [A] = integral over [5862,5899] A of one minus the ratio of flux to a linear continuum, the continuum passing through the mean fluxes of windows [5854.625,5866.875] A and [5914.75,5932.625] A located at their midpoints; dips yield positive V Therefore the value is 3.3 A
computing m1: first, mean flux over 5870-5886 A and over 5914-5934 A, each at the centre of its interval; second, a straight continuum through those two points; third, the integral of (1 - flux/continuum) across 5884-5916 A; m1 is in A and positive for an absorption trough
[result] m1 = 4.5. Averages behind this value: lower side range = 11.9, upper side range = 12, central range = 10.3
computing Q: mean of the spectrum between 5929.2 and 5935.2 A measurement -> 12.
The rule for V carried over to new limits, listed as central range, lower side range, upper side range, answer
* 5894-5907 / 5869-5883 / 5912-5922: 1.77 A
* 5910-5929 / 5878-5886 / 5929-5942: 0.05 A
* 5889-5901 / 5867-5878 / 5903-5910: 3.34 A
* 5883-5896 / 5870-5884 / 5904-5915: 3.14 A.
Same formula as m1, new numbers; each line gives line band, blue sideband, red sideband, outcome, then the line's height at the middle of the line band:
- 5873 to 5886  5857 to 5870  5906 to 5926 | -0.7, 11.4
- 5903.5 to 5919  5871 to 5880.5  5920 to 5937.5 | 0.4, 12.1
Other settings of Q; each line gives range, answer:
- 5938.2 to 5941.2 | 11.9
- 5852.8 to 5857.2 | 12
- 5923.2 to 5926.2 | 12.4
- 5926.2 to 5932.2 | 12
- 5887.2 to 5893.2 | 7.99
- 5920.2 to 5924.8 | 12.3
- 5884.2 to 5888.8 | 10.1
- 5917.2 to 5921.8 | 12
